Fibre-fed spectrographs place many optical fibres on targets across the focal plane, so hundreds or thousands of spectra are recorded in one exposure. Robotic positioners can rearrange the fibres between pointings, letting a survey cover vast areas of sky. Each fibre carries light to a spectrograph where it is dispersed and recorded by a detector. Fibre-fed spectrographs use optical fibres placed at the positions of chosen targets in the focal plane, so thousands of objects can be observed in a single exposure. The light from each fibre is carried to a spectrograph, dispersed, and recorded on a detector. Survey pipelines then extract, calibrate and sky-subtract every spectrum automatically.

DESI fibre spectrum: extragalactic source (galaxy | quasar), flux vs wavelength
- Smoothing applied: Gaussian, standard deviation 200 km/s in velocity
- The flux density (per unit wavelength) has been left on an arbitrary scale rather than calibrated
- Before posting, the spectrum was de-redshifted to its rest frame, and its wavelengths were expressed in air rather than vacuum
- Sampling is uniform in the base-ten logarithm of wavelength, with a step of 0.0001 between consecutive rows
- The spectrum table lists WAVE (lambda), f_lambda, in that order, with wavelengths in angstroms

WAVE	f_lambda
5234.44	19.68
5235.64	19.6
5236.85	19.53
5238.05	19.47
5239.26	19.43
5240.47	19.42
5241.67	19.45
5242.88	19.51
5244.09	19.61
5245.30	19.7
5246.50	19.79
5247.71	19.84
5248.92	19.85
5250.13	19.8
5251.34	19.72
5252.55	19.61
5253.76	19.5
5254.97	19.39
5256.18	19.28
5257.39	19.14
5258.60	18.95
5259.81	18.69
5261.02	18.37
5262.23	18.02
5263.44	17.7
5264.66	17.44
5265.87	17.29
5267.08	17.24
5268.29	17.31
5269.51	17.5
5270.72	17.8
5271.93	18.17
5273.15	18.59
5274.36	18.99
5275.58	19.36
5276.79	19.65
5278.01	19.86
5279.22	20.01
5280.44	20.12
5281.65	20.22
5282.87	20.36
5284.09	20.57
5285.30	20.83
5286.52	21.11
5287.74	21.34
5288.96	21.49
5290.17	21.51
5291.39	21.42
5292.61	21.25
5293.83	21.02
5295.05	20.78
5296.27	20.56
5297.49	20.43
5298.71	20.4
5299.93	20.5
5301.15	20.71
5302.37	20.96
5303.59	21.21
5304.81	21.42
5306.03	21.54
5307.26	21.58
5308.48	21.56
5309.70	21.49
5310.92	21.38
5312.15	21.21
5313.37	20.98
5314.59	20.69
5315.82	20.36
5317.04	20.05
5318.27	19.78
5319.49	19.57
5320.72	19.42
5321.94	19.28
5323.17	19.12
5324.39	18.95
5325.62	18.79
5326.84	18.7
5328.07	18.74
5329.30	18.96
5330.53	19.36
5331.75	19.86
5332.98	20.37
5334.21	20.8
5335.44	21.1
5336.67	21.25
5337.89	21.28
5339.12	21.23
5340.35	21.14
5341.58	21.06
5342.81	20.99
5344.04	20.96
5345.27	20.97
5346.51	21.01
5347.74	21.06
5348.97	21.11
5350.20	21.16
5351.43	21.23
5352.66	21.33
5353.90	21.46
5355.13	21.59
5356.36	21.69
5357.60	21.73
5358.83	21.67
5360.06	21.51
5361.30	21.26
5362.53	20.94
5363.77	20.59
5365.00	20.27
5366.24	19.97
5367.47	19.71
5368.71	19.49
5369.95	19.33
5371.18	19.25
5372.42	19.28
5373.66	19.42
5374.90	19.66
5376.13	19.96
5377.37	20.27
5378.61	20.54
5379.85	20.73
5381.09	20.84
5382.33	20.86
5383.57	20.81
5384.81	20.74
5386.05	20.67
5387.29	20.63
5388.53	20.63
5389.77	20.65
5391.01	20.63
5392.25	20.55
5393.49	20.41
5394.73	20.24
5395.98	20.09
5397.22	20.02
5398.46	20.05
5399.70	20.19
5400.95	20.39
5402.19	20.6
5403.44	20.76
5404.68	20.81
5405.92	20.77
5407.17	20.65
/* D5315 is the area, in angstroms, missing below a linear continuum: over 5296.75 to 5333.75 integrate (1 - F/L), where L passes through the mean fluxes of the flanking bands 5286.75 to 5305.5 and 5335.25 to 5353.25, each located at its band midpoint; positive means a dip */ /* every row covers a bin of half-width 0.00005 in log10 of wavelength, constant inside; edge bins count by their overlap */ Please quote 1.4 angstroms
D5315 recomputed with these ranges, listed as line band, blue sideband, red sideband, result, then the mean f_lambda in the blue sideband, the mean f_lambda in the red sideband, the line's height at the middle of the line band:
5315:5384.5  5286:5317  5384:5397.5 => 1.2 angstroms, 21.1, 20.5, 20.8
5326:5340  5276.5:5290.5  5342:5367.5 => 0.5 angstroms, 20.6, 21.1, 20.9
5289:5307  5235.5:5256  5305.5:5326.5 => -0.8 angstroms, 19.6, 20.3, 20.1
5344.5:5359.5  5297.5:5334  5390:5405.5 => -0.7 angstroms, 20.2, 20.4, 20.3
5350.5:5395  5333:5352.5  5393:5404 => 0.2 angstroms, 21.1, 20.3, 20.7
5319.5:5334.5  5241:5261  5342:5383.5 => 0.7 angstroms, 19.5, 20.7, 20.3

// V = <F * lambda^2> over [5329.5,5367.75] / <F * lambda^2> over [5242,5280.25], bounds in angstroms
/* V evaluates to 1.15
